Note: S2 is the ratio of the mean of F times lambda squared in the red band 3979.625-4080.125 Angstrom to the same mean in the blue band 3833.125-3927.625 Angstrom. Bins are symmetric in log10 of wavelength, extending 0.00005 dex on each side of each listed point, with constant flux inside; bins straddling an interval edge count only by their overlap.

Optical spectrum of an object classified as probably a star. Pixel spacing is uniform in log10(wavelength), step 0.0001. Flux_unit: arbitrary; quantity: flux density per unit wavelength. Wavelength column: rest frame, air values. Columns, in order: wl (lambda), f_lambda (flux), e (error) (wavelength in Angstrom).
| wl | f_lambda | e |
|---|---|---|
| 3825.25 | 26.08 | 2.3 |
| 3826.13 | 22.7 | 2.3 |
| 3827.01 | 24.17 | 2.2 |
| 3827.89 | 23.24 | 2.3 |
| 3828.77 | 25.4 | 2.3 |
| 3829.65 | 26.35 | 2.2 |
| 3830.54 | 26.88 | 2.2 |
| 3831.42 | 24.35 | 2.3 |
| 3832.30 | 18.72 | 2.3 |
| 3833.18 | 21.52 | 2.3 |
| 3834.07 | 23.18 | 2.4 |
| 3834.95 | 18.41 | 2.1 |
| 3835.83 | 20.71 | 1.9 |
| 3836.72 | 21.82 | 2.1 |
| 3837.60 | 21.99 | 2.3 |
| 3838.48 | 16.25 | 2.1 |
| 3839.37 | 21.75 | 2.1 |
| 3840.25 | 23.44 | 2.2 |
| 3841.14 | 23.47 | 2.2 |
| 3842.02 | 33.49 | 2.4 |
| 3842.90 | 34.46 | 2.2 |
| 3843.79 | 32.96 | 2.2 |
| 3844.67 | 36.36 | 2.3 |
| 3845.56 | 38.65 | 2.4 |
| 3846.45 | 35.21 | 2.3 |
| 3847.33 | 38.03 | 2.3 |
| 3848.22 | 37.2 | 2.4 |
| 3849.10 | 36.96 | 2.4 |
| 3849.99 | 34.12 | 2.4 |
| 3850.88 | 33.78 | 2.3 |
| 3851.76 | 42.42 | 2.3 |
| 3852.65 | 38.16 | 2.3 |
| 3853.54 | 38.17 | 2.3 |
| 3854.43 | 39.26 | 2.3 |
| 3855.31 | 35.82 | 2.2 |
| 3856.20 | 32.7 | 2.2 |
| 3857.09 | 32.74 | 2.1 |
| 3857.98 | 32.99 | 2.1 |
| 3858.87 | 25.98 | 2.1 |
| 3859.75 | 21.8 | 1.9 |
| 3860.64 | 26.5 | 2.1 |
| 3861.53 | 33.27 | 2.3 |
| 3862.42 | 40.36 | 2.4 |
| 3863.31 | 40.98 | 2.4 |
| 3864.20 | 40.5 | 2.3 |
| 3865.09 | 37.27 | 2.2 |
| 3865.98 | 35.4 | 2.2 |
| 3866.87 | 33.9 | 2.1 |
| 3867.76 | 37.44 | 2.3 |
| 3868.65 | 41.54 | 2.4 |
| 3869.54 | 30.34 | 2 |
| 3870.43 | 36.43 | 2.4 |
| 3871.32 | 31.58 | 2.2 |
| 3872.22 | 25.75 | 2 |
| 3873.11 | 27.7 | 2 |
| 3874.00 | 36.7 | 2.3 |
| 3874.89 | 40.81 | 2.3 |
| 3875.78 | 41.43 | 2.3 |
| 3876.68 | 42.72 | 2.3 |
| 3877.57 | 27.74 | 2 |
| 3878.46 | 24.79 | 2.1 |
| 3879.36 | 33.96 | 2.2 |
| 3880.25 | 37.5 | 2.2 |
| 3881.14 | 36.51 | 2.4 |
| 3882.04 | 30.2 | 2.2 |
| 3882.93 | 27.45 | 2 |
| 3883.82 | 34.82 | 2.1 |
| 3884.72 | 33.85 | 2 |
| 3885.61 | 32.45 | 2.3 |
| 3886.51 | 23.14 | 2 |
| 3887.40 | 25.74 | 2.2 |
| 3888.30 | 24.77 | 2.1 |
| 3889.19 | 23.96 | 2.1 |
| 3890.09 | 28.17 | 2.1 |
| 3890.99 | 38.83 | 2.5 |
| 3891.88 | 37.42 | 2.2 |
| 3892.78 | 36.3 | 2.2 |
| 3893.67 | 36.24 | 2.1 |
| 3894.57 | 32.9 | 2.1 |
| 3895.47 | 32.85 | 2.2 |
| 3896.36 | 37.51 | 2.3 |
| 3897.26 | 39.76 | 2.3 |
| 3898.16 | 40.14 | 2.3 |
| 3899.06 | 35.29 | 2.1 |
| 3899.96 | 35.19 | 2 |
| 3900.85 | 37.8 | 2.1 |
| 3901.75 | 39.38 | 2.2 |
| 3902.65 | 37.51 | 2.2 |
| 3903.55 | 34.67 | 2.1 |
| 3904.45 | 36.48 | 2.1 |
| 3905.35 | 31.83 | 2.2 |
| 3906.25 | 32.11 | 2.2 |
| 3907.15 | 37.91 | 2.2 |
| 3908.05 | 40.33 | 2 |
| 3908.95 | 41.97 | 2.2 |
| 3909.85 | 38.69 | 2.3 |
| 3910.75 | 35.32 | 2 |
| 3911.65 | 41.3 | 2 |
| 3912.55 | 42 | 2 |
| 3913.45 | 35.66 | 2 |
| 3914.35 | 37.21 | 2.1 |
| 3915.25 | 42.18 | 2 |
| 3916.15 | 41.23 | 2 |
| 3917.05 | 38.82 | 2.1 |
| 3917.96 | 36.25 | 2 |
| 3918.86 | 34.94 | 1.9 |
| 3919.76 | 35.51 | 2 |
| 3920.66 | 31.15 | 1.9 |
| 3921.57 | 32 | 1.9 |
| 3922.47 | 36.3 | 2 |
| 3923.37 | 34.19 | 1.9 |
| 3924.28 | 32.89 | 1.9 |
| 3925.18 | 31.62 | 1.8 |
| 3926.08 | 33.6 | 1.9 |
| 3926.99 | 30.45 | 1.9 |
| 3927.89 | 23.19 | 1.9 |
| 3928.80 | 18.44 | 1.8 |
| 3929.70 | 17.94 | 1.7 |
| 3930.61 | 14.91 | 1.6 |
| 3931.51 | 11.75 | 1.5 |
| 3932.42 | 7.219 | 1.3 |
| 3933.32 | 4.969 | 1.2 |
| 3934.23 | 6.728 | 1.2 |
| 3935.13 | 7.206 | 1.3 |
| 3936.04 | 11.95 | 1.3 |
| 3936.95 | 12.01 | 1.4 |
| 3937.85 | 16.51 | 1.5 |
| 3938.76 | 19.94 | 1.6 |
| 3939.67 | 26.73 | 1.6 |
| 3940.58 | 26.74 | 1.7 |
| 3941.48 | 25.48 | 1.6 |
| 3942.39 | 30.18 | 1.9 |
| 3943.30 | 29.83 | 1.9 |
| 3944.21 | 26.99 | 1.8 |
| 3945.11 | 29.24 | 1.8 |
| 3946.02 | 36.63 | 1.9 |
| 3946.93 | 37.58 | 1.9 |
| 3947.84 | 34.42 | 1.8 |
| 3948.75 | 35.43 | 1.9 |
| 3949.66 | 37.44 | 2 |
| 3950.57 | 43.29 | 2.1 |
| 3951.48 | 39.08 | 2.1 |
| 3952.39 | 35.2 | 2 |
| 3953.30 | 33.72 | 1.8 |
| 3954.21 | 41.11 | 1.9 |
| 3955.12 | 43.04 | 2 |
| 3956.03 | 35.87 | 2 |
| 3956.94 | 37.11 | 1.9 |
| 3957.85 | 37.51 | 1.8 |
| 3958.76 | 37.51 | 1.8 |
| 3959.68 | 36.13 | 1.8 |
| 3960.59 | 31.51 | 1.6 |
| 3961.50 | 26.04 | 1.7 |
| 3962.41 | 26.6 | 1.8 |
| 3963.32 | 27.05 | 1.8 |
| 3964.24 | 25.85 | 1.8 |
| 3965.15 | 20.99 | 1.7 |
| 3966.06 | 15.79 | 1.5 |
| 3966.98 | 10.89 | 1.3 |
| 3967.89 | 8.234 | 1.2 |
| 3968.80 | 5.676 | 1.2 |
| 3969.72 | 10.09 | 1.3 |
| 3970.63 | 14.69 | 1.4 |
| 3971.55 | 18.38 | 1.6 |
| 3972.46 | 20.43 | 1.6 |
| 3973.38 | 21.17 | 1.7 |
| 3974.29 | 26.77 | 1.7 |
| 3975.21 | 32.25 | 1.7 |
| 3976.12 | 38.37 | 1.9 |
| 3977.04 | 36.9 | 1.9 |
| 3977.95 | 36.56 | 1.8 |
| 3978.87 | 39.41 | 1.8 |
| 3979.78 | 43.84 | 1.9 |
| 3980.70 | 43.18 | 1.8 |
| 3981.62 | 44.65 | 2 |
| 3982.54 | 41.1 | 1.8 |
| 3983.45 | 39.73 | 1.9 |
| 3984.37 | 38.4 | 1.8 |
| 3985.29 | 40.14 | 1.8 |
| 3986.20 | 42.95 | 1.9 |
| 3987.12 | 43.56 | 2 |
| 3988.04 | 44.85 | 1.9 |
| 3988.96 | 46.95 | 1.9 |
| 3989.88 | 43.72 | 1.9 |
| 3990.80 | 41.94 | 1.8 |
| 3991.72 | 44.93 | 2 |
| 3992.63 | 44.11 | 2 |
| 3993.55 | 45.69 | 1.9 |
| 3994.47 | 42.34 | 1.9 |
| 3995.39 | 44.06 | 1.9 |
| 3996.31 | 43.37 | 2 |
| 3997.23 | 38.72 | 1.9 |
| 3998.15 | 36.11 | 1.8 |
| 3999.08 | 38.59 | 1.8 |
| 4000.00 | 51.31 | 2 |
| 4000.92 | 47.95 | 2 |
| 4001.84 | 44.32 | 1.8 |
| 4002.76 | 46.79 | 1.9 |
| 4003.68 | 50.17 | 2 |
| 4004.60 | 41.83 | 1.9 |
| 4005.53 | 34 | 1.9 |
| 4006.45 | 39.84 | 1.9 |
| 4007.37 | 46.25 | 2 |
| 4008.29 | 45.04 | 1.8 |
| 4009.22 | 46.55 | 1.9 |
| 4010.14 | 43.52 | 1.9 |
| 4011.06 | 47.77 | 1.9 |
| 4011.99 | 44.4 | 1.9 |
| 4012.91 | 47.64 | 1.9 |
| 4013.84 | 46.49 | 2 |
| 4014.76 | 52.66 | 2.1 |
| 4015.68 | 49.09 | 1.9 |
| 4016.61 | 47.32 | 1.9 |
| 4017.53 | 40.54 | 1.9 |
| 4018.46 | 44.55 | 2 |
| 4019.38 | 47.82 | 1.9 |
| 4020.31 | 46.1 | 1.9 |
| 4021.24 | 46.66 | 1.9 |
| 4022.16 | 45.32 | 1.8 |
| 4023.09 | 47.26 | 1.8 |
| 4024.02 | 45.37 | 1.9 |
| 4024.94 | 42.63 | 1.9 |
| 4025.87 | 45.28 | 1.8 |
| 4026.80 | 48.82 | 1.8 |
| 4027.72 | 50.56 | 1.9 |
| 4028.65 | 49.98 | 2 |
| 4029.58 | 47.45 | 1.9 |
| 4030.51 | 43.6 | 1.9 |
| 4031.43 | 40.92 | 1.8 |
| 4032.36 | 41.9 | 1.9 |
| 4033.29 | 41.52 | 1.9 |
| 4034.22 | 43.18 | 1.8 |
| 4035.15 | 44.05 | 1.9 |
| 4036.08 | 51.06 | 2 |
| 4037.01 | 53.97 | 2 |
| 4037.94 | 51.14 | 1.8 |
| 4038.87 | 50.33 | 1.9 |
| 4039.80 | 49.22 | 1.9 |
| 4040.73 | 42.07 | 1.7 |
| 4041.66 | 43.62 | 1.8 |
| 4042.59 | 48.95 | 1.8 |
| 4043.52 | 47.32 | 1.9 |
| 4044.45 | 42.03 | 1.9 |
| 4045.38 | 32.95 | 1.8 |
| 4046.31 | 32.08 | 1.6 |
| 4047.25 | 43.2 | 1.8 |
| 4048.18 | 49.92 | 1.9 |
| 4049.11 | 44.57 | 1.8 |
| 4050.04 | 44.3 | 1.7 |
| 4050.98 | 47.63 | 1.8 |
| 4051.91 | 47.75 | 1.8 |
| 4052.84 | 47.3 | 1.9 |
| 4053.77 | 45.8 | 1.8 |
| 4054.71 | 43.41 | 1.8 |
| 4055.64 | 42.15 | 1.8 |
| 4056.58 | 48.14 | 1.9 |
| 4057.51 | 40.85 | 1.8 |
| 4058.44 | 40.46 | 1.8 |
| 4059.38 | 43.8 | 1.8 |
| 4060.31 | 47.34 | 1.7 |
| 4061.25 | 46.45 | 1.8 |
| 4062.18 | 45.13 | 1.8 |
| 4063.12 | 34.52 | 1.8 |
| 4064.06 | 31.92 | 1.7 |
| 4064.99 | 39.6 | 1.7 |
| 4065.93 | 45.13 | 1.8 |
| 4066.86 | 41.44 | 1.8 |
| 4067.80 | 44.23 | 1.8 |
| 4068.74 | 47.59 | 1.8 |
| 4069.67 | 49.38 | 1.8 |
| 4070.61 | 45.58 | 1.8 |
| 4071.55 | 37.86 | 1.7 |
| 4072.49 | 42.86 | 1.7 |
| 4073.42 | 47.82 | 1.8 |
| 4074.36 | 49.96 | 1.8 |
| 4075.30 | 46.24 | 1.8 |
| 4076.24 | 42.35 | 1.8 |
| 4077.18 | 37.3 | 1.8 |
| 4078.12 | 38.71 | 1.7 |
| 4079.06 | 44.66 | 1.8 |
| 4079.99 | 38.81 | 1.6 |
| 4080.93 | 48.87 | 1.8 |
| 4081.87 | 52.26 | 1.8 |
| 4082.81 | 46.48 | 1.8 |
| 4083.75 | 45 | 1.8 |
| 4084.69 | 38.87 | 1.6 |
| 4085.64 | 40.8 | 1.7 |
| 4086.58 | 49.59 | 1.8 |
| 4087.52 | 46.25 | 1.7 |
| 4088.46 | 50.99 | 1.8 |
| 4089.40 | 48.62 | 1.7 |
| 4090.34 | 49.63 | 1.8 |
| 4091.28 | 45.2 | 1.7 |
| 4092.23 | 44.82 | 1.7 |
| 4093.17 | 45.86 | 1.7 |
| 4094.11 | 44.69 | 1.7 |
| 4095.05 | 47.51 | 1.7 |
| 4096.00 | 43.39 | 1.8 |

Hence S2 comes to 1.4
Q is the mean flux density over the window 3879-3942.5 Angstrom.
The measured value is 30.5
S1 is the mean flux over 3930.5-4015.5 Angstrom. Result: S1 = 33.7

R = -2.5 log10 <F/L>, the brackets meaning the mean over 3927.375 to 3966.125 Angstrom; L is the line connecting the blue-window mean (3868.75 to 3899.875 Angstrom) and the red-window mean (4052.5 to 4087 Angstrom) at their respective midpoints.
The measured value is 0.35 mag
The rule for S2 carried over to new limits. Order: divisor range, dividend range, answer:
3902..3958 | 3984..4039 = 1.53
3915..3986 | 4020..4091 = 1.64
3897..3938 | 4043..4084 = 1.55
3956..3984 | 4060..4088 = 1.61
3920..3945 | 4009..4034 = 2.14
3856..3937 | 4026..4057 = 1.53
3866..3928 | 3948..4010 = 1.09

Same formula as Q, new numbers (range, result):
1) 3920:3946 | 22.8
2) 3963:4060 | 41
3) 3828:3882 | 31.7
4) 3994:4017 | 44.6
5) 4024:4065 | 44.6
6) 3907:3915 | 39.1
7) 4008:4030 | 46.6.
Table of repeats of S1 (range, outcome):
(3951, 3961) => 37.1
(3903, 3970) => 29.2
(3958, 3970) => 22.3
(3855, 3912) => 34.3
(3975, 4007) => 42.2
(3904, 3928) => 35.9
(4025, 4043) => 46.6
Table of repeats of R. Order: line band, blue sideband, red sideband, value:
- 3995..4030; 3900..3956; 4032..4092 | -0.149 mag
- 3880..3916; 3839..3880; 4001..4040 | 0.056 mag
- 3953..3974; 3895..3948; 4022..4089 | 0.334 mag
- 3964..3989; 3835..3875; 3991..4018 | 0.371 mag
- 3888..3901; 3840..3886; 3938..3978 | -0.070 mag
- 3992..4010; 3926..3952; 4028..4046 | -0.162 mag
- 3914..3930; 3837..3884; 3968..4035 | 0.123 mag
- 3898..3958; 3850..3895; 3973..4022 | 0.200 mag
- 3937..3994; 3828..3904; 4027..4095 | 0.194 mag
